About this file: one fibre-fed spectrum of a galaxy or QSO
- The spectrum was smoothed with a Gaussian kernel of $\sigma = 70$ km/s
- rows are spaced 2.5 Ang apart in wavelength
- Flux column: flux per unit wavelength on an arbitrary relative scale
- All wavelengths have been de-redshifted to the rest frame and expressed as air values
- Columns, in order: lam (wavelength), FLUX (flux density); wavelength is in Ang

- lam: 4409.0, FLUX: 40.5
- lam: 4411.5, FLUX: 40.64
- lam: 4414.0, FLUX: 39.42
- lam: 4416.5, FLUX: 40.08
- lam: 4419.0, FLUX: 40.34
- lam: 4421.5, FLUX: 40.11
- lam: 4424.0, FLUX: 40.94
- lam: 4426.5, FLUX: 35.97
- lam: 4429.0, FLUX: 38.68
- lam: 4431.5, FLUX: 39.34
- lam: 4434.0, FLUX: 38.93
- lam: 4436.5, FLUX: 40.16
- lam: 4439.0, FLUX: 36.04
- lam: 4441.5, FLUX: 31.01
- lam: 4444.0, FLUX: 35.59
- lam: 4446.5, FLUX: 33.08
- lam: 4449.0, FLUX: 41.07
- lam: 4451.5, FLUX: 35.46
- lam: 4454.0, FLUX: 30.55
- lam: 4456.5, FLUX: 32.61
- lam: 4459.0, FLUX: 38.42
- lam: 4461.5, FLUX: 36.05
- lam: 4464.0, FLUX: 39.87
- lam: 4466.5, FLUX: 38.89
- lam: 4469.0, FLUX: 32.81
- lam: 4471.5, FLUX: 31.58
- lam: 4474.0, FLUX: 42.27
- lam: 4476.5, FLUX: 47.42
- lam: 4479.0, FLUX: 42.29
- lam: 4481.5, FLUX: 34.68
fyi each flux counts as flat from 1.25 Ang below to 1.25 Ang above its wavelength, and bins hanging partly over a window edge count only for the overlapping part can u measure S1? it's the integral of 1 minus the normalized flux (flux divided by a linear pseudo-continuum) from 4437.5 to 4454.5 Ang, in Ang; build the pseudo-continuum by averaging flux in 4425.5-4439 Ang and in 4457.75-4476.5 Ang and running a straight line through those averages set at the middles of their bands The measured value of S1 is 1.4 Ang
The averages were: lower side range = 38.4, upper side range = 37.8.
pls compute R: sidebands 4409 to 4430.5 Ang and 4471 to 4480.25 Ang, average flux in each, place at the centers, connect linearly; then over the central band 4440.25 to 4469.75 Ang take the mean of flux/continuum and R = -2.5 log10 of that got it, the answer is 0.15 mag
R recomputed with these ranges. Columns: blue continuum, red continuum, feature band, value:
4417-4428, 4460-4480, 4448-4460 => 0.10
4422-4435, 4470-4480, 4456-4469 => 0.09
